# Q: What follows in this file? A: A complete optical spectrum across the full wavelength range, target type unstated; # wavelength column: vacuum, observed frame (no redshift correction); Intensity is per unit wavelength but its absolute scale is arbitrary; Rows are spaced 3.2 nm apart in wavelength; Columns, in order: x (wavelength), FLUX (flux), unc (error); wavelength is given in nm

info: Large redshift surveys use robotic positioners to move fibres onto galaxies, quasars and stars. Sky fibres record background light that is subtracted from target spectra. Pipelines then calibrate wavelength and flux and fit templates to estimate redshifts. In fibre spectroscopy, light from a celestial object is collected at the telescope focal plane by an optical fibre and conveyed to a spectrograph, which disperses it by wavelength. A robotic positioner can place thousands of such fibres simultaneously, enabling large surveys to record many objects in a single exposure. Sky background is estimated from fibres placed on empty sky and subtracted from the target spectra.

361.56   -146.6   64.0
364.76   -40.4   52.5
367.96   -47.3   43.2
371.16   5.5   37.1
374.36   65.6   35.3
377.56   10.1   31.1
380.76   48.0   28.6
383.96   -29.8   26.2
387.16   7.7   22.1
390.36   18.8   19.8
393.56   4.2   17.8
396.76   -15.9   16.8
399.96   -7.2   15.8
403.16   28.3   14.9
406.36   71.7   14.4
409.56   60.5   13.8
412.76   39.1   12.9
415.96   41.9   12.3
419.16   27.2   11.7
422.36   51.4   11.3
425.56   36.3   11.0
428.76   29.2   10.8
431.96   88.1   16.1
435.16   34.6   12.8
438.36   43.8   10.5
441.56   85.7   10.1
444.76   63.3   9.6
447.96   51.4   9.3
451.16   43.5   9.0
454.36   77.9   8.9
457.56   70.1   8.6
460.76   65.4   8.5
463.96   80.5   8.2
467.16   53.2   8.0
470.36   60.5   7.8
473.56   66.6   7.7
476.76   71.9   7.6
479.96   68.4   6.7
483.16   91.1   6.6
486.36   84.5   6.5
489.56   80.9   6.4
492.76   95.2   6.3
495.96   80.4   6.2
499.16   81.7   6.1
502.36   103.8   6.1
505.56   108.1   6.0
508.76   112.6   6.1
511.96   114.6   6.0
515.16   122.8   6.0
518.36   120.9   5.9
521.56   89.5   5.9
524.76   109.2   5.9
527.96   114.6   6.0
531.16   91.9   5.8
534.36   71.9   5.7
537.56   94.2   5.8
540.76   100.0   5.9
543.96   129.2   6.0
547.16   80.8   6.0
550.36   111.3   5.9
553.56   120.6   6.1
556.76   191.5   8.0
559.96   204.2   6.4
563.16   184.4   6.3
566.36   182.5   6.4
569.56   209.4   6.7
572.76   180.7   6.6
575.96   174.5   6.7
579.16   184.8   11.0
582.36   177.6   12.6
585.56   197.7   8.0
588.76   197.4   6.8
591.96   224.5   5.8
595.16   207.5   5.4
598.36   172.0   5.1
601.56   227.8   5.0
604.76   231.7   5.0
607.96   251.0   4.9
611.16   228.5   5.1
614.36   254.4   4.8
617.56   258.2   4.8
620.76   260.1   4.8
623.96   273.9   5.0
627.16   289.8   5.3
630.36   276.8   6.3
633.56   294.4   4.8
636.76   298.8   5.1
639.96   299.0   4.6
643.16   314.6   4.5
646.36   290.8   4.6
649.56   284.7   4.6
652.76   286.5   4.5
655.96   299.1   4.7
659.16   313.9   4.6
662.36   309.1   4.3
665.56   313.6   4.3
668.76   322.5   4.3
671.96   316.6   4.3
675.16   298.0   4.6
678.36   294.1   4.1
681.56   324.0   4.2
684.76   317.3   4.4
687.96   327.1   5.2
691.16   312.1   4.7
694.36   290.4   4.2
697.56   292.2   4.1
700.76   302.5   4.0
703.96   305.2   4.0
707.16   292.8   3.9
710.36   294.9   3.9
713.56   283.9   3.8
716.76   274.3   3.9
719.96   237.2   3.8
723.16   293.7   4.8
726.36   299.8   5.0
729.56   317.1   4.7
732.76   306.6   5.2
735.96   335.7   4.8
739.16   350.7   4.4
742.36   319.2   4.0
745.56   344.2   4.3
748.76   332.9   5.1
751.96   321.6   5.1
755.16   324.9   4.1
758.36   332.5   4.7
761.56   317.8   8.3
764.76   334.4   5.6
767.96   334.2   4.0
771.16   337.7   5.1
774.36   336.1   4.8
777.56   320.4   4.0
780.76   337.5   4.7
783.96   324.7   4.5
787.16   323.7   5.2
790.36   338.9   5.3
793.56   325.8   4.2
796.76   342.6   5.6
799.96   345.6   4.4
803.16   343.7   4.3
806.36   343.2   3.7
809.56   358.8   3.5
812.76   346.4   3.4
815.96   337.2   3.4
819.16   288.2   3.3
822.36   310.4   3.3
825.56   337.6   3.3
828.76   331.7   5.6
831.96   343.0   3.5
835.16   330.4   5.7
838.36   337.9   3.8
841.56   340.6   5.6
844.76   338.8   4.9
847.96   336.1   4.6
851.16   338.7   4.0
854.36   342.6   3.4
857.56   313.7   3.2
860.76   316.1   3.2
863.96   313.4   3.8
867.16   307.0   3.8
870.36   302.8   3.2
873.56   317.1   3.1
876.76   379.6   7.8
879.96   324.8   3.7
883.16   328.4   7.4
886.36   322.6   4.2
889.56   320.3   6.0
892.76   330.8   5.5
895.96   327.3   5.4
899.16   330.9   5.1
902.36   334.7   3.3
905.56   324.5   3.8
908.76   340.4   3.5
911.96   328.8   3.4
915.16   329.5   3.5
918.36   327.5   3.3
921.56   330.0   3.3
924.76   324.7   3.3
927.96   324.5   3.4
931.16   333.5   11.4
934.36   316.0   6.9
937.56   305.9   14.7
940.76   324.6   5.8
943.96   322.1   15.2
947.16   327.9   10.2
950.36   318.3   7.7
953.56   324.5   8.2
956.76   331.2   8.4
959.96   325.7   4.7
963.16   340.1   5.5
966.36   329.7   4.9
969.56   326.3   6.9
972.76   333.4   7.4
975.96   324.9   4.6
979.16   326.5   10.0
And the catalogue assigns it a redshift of 0.392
